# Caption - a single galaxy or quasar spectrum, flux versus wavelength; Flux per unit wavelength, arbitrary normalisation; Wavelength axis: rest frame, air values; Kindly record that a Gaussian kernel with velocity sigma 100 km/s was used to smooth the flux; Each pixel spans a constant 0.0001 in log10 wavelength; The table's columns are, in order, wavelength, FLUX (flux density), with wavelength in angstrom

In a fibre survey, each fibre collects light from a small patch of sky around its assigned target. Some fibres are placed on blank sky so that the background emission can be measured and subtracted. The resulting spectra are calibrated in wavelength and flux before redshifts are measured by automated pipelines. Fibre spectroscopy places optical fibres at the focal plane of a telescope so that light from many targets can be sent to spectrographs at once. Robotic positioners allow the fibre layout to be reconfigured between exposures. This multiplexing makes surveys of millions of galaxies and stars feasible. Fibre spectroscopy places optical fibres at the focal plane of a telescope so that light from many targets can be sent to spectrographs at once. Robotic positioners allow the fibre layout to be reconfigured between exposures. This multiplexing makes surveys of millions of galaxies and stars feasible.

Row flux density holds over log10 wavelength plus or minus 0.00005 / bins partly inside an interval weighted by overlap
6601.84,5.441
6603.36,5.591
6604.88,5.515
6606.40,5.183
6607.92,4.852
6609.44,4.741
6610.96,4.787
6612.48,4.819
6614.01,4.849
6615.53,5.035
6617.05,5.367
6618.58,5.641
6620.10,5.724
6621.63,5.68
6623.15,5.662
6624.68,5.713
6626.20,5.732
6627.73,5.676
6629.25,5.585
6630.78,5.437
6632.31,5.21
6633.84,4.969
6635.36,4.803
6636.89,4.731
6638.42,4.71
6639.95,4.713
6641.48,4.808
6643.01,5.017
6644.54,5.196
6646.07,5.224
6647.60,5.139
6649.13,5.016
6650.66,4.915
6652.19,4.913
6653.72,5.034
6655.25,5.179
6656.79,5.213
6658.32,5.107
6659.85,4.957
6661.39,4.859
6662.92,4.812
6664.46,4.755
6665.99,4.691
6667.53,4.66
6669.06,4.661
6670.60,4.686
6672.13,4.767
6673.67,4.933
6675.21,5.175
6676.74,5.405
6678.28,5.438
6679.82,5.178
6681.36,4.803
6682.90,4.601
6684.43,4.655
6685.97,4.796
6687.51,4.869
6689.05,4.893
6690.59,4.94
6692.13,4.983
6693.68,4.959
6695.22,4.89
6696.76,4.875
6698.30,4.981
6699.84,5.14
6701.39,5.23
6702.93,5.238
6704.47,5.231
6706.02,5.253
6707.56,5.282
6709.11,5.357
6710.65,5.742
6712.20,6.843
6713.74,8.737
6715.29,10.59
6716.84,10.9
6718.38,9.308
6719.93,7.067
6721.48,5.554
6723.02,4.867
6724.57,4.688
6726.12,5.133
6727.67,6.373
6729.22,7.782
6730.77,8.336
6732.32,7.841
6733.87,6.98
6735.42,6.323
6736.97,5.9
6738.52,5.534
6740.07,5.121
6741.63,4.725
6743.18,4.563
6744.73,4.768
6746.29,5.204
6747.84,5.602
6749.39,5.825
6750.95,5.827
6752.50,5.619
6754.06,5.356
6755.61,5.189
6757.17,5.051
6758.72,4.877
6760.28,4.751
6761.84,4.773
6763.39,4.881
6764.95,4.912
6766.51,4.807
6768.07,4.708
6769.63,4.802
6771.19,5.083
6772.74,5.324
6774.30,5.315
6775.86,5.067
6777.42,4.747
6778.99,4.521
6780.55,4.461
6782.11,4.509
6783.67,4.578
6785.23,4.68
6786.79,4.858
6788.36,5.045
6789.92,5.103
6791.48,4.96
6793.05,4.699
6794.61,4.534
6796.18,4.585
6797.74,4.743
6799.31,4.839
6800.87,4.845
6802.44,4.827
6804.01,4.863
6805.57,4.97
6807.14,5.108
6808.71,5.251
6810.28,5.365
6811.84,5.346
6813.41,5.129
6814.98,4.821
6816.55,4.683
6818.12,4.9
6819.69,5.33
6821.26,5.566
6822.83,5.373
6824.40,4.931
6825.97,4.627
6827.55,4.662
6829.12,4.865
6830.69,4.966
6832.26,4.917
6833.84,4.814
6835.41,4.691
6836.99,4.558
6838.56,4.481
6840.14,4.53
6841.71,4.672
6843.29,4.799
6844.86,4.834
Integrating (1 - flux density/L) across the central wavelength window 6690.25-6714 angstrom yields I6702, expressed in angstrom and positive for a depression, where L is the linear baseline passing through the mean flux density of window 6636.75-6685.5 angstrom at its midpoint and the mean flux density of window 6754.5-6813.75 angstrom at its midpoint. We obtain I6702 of -2.4 angstrom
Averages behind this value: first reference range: 4.94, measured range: 5.42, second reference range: 4.9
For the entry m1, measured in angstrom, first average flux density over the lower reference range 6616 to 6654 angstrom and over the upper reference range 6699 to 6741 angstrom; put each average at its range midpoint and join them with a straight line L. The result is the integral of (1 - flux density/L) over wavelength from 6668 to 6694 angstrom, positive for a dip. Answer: 4.4 angstrom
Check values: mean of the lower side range 5.23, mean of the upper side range 6.52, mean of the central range 4.92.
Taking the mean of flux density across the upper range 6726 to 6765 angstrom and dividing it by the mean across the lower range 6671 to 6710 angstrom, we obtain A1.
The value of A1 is 1.1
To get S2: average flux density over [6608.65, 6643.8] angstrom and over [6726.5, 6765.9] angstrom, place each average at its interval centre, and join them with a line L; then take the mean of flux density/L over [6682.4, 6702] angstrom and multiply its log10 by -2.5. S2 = 0.11 mag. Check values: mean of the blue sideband 5.19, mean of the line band 4.91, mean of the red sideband 5.67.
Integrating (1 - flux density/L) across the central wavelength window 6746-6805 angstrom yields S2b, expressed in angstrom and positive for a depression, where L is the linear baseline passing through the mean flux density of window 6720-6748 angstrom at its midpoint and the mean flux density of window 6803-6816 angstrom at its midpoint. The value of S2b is 5.4 angstrom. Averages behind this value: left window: 5.89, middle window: 4.96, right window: 5.09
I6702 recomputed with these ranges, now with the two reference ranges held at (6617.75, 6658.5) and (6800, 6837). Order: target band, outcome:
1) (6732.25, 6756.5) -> -2.40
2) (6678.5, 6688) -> 0.56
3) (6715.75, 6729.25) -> -4.71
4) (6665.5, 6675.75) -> 0.76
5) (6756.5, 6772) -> 0.58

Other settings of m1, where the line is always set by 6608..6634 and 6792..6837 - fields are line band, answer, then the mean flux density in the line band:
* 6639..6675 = 2.2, 4.93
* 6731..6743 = -2.4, 6.09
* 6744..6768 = -0.5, 5.15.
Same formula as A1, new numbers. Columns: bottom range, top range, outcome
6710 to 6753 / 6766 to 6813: 0.75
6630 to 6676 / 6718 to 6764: 1.17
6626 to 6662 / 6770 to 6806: 0.95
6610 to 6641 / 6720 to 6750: 1.12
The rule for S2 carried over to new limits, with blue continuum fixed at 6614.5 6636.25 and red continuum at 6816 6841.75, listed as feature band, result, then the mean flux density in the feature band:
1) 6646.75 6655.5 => 0.07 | 5.03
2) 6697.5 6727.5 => -0.22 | 6.38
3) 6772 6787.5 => 0.04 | 4.8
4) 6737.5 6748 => 0.01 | 5.06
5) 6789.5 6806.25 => 0.03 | 4.81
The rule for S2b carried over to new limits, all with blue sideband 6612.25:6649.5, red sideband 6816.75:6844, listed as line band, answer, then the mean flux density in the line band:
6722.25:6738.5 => -4.3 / 6.38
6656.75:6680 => 1.0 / 4.94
